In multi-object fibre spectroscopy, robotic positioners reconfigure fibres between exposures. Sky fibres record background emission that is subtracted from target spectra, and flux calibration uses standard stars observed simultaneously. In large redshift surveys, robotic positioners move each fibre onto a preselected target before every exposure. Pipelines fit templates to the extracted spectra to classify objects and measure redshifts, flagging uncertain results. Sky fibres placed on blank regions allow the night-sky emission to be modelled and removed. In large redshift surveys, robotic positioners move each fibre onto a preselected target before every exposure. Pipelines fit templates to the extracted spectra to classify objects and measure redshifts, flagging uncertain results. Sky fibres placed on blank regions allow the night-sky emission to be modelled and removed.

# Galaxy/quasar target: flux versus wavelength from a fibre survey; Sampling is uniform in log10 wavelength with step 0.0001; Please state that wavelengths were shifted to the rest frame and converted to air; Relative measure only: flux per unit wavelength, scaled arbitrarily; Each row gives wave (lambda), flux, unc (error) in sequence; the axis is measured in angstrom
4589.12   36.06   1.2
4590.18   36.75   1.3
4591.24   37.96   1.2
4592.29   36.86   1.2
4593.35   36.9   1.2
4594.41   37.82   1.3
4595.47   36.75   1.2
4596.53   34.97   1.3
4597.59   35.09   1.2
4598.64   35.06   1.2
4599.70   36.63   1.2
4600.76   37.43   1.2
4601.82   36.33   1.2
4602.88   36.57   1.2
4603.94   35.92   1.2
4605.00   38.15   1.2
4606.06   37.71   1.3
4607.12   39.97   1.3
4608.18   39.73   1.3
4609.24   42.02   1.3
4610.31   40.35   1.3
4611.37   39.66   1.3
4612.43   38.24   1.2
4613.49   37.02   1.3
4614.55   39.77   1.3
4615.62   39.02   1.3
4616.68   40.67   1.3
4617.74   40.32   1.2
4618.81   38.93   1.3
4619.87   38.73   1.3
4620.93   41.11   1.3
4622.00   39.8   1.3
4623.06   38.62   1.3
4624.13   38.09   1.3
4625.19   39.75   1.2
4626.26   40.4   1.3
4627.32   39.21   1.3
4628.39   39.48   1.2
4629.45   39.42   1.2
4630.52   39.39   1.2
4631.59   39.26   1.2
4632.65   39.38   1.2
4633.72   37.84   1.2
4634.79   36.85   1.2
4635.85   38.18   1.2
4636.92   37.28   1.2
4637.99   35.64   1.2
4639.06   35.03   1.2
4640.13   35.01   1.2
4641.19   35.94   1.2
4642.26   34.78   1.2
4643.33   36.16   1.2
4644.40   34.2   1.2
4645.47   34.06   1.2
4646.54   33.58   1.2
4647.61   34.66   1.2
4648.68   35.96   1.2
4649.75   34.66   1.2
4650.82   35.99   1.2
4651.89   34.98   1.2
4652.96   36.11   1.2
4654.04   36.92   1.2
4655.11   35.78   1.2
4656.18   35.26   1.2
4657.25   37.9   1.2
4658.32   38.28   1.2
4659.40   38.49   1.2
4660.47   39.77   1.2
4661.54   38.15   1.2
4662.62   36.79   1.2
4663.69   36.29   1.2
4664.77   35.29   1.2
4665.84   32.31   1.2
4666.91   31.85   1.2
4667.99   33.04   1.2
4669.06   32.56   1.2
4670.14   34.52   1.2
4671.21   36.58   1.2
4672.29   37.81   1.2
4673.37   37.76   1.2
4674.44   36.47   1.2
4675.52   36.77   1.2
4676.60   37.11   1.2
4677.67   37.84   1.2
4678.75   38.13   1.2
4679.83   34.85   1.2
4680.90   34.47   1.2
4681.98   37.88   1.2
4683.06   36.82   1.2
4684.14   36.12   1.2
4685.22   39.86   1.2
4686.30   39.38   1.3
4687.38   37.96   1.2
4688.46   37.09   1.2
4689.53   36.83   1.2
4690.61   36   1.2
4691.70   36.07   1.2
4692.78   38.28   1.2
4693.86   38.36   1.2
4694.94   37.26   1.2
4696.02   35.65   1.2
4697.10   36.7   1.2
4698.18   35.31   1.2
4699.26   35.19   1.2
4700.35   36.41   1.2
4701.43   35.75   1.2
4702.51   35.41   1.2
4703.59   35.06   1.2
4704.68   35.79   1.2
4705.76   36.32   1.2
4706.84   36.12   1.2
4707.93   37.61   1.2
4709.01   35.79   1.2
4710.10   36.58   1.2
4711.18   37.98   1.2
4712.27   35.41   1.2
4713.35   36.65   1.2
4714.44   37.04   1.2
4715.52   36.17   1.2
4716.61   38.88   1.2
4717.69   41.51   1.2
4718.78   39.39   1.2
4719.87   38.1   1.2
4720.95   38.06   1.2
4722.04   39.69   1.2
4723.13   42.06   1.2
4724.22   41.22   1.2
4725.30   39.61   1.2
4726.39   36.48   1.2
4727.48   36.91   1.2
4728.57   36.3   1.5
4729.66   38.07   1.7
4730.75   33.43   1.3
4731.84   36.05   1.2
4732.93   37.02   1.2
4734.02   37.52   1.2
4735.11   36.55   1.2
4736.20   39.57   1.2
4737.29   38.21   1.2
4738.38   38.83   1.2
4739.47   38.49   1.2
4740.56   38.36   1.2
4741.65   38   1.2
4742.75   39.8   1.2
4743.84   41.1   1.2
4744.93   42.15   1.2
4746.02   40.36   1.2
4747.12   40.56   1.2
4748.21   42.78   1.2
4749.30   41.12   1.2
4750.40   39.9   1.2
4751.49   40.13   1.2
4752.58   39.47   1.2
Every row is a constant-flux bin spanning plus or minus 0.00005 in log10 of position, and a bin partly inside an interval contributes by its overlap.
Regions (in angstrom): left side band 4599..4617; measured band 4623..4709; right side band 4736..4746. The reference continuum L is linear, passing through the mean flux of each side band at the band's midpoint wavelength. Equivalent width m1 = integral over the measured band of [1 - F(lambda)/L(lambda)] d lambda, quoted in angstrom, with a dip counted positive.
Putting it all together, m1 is 5.1 angstrom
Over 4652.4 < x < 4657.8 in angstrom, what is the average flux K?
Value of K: 36.4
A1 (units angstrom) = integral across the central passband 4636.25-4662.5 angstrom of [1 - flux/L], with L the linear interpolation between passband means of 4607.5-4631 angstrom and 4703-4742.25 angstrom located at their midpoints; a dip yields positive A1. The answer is 2.0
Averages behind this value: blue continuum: 39.5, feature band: 36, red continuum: 37.6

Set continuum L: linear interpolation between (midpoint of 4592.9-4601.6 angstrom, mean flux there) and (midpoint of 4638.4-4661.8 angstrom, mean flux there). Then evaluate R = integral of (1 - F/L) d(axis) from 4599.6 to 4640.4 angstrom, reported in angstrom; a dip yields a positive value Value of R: -2.72 angstrom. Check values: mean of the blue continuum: 36.3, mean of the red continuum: 36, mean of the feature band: 38.6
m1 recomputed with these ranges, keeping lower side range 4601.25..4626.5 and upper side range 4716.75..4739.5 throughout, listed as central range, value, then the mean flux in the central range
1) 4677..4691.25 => 0.5 angstrom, 37.2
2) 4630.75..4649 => 1.3 angstrom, 36.2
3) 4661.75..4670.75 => 1.0 angstrom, 34.3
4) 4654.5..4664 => 0.3 angstrom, 37.5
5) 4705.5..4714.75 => 0.4 angstrom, 36.6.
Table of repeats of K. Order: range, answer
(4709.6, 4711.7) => 37.4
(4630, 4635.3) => 38.5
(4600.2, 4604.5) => 36.6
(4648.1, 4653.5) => 35.5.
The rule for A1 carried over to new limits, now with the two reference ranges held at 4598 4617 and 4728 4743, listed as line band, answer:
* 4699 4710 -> 0.5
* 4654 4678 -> 1.1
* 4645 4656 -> 0.8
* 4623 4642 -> 0.1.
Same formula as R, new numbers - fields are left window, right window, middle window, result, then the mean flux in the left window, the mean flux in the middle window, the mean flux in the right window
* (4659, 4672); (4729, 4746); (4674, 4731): -0.43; 35.5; 37.2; 38.3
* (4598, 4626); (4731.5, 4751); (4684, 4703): 1.06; 38.7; 36.9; 39.3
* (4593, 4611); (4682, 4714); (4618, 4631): -0.73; 37.5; 39.4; 36.7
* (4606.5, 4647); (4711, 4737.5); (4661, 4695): 1.44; 38.2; 36.4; 37.9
